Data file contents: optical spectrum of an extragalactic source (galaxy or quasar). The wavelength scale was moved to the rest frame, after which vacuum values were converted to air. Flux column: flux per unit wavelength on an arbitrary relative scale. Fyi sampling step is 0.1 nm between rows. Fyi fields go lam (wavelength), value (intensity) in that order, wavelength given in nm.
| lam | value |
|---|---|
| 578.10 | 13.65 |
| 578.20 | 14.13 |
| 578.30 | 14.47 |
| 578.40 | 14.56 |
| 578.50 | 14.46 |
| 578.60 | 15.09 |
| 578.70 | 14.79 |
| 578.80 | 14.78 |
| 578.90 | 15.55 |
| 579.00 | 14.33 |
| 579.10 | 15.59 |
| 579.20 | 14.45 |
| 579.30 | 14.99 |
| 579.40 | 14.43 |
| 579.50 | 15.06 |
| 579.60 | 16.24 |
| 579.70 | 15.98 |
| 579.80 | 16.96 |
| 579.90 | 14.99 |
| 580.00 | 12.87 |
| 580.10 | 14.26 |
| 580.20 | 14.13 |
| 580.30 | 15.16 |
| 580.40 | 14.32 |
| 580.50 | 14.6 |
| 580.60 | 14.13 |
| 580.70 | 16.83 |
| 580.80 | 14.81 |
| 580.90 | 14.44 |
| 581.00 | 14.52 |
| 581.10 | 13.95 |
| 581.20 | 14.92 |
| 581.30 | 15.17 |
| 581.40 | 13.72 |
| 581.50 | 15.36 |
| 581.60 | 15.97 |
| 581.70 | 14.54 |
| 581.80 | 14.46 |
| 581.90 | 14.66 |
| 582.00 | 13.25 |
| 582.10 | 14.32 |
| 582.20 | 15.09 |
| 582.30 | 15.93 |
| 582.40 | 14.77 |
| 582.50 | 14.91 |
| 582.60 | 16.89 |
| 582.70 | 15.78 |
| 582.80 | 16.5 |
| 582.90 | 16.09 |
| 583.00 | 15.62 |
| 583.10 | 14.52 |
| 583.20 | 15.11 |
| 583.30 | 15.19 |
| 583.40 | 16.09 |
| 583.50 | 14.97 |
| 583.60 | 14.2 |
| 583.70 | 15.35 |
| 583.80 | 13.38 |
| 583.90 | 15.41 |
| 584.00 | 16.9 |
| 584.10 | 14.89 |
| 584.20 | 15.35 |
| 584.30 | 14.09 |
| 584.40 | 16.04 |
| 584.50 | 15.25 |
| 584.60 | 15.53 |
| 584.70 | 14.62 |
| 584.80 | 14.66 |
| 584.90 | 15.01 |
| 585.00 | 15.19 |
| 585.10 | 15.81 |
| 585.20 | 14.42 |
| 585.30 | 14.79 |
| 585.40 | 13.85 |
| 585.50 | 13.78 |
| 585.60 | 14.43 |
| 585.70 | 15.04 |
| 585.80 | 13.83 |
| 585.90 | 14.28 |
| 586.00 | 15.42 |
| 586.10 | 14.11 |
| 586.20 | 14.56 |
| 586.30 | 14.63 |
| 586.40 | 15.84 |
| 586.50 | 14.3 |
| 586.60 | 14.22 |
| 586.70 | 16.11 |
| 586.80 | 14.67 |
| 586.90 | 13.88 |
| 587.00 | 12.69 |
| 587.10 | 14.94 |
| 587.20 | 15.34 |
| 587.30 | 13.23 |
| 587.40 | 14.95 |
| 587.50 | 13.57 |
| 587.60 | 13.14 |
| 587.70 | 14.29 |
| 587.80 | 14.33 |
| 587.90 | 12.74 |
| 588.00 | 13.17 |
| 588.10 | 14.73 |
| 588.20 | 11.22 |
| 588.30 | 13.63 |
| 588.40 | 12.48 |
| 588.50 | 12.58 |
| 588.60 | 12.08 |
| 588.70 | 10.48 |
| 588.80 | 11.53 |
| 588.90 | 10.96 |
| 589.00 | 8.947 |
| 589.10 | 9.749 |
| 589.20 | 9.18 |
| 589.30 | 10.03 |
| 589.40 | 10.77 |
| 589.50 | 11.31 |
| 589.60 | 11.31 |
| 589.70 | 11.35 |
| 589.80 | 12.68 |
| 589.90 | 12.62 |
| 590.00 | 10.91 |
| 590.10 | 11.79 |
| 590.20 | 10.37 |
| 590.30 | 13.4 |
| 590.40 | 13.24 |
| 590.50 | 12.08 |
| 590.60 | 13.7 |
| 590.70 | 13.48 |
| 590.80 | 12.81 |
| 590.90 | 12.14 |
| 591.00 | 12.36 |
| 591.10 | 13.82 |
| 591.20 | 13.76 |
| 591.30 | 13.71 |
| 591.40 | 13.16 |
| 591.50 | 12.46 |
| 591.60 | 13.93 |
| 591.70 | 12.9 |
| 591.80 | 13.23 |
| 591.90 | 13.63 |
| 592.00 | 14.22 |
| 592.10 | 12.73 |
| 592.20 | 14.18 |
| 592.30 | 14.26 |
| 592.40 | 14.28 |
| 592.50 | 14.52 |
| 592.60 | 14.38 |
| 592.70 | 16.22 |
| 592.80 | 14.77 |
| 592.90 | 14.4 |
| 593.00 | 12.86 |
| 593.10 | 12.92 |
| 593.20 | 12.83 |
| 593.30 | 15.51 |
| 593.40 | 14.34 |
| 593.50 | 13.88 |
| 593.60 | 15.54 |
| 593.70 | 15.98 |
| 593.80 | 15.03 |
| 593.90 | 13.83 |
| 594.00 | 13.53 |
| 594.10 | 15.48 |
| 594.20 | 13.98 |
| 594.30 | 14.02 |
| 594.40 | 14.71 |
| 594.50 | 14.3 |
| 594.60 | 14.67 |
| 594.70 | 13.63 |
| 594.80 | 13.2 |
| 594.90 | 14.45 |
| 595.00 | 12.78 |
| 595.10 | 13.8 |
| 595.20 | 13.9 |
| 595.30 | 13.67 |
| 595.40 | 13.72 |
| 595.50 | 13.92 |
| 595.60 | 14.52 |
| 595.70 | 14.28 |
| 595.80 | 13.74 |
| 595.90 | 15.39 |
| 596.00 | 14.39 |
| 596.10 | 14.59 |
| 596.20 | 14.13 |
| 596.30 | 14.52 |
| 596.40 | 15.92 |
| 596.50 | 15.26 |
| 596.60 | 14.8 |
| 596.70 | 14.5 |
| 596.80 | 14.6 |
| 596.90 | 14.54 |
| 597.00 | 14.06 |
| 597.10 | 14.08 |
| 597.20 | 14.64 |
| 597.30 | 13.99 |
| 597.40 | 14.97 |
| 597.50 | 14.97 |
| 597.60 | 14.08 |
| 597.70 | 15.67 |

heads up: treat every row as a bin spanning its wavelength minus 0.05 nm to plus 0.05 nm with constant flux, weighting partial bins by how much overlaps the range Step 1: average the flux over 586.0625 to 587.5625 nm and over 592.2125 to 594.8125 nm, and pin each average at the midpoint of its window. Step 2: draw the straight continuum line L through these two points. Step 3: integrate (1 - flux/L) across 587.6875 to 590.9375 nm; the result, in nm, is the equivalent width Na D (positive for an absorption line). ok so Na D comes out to 0.55 nm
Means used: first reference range 14.5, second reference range 14.4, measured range 12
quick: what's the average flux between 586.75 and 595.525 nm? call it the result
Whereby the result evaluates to 13.2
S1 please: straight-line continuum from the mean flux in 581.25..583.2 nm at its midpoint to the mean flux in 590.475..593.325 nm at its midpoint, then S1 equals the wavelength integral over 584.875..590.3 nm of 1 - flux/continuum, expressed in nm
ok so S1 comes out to 0.44 nm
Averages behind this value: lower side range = 15.1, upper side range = 13.6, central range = 13.2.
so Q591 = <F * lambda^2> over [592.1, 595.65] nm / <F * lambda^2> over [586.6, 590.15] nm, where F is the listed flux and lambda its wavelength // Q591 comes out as 1.16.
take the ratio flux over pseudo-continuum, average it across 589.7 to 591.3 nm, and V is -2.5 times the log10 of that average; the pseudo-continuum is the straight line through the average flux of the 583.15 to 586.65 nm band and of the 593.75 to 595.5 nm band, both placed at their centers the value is 0.14 mag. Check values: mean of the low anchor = 14.9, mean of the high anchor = 14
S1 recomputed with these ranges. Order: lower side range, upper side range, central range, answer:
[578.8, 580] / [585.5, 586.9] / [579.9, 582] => 0.06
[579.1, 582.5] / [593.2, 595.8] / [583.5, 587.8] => -0.01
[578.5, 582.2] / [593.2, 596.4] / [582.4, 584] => -0.07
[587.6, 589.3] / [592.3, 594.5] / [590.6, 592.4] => 0.01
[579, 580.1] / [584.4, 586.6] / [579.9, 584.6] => -0.02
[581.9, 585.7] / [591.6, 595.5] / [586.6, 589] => 0.23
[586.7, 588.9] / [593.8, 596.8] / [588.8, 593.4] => 0.34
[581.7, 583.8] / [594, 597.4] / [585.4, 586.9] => 0.03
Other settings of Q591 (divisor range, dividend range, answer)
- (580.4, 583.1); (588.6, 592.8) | 0.86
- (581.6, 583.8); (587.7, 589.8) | 0.79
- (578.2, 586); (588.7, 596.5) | 0.93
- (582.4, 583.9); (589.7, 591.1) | 0.83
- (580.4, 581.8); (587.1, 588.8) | 0.92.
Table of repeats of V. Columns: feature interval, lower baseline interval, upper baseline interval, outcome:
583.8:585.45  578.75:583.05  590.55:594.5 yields -0.03 mag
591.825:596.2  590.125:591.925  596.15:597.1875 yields -0.03 mag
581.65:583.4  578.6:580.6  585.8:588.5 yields -0.04 mag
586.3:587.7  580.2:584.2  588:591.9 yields -0.09 mag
